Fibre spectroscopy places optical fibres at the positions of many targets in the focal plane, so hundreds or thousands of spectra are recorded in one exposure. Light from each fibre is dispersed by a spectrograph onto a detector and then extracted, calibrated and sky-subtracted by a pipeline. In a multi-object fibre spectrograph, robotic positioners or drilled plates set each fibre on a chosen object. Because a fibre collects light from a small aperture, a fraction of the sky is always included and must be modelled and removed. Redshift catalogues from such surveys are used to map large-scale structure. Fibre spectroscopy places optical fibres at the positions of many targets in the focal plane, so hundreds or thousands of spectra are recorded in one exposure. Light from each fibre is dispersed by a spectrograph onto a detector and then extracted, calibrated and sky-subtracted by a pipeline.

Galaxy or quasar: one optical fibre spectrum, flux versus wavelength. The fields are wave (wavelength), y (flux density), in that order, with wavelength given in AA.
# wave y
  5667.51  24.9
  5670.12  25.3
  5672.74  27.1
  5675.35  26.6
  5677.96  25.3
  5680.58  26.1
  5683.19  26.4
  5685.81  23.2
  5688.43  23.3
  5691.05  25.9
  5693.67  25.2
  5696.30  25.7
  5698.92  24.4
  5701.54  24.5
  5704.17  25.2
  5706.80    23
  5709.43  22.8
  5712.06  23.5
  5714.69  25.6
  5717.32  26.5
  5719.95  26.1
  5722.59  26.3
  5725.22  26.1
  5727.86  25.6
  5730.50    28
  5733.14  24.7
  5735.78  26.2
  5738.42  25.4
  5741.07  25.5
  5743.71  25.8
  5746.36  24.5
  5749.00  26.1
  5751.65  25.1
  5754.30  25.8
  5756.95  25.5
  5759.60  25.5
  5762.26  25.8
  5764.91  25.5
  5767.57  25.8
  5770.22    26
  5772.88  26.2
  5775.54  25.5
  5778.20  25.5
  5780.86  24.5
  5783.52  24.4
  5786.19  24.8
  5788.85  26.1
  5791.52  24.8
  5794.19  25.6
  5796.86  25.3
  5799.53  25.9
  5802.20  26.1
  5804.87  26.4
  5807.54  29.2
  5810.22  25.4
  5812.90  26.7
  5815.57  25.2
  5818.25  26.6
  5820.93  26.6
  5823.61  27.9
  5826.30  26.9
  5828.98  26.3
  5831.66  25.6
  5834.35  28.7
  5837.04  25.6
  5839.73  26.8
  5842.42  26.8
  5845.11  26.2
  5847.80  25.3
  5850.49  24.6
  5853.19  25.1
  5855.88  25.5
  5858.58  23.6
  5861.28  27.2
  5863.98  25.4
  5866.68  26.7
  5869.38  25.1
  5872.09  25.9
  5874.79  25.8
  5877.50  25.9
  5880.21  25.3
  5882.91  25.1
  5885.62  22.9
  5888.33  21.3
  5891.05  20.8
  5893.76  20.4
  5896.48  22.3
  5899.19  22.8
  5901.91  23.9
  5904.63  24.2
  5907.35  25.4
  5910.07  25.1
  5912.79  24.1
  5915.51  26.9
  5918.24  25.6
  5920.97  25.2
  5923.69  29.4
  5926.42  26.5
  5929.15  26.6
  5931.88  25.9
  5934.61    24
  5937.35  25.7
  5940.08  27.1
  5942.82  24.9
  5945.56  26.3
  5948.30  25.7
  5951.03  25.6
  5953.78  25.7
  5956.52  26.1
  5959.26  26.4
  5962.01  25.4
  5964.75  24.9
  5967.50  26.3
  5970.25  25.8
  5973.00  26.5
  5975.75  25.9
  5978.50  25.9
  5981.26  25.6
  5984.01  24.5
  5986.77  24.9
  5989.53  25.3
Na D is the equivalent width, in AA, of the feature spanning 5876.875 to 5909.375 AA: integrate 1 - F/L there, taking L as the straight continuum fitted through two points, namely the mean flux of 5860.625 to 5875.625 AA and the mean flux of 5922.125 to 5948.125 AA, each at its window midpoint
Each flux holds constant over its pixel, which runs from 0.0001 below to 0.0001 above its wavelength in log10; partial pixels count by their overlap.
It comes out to 3.4 AA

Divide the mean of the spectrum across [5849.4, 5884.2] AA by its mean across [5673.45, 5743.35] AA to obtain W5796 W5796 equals 1.0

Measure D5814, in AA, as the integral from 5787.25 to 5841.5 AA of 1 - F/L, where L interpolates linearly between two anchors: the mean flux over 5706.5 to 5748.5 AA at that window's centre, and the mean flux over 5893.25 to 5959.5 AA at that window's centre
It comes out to -2.1 AA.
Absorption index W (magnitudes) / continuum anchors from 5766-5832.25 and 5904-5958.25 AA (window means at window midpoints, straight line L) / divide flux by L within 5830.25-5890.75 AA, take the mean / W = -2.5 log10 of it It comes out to 0.02 mag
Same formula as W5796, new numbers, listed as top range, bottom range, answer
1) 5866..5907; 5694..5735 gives 0.95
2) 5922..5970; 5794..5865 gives 0.99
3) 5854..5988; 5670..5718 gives 1.01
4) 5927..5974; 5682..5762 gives 1.02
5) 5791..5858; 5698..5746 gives 1.04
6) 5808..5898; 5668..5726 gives 1.01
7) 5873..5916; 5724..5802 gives 0.93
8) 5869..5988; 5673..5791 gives 0.99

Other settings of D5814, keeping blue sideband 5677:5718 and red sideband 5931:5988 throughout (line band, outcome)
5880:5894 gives 1.56 AA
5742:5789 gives -0.86 AA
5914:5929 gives -0.67 AA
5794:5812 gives -0.86 AA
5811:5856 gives -1.85 AA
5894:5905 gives 1.10 AA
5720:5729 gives -0.42 AA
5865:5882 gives -0.26 AA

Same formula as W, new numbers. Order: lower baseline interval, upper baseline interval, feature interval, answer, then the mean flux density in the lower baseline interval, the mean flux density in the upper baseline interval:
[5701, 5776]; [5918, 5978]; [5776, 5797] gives 0.02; 25.5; 26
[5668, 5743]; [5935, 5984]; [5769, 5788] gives 0.01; 25.3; 25.8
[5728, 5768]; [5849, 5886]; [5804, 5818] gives -0.05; 25.7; 25.4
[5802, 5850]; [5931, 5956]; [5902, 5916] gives 0.04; 26.6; 25.7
